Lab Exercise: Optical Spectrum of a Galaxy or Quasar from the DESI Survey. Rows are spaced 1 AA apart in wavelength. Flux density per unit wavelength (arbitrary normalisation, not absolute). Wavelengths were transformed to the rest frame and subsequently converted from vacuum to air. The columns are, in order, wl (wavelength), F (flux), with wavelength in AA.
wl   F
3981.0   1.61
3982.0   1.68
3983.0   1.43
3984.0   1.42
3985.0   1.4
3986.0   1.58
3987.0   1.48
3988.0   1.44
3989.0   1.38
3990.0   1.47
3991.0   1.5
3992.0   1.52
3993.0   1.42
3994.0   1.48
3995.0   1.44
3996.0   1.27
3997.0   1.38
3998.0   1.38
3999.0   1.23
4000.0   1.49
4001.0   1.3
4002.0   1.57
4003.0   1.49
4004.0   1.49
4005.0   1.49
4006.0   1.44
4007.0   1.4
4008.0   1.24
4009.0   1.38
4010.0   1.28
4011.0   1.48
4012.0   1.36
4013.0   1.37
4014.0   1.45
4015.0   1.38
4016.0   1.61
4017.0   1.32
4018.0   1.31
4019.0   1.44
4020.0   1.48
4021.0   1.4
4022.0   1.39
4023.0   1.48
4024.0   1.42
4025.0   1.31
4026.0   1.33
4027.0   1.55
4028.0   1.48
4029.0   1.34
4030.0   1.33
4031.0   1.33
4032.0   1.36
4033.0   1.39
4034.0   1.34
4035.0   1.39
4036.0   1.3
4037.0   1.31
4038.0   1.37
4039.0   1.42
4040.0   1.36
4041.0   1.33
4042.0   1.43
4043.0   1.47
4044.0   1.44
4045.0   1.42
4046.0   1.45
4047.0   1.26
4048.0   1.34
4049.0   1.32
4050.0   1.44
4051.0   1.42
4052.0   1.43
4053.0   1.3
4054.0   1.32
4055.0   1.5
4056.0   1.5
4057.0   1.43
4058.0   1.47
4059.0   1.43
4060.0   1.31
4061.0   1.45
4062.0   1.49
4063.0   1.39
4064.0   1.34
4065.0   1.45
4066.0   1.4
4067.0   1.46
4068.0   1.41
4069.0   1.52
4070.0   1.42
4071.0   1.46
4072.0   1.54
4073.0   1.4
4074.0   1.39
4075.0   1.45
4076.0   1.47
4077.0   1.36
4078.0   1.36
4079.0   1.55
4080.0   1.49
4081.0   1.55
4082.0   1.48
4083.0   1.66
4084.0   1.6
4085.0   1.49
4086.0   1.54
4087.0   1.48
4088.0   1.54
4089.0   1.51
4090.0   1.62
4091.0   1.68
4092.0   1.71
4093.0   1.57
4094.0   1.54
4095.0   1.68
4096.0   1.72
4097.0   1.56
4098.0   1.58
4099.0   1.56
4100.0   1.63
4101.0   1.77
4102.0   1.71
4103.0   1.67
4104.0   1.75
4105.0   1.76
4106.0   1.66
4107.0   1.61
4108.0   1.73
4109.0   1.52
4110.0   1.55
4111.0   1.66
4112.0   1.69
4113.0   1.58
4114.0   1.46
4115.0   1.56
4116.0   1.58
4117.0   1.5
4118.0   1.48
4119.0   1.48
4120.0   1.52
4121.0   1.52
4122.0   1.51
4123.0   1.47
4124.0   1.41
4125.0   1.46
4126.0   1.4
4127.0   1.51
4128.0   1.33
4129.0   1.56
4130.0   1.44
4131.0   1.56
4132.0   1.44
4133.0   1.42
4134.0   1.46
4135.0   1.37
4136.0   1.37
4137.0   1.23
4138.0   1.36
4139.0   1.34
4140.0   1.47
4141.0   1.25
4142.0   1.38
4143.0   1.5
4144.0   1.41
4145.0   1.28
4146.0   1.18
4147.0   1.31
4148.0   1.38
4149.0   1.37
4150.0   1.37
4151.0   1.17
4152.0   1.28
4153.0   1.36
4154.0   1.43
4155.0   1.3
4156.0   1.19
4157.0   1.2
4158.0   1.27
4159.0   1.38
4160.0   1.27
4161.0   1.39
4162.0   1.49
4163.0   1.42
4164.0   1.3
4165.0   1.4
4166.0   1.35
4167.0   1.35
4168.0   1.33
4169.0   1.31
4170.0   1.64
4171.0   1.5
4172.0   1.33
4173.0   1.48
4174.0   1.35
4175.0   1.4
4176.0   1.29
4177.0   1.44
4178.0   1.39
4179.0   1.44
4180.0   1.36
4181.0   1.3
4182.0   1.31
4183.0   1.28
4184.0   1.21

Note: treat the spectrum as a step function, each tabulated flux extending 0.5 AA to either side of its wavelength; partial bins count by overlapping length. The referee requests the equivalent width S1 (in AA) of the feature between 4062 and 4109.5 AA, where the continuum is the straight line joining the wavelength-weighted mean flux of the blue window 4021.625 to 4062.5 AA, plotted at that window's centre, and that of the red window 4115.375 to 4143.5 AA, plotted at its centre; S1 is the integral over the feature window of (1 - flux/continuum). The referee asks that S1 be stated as -4.3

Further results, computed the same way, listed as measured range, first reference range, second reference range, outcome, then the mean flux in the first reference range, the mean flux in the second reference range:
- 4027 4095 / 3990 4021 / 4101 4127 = 2.4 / 1.41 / 1.57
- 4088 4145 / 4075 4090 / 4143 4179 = -3.4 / 1.51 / 1.35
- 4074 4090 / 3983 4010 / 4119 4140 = -0.8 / 1.42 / 1.44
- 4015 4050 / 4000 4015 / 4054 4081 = 0.8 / 1.41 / 1.44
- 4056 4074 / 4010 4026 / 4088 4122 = 1.0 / 1.41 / 1.61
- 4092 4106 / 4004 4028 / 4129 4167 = -2.9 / 1.41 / 1.36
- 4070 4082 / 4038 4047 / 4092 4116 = 0.6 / 1.4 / 1.63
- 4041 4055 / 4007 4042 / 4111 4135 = 0.2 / 1.38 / 1.49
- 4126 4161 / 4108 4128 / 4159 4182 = 2.3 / 1.52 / 1.39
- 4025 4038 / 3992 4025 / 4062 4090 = 0.6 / 1.41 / 1.47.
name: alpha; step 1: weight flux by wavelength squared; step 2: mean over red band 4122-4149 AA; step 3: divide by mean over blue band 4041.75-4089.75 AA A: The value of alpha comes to 1.00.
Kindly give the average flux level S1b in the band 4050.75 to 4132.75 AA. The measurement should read 1.52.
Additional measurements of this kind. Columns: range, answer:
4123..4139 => 1.42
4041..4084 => 1.43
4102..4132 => 1.55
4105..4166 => 1.43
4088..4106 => 1.65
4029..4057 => 1.38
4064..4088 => 1.47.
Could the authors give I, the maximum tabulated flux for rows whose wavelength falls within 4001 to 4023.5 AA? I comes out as 1.61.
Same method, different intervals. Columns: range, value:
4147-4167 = 1.49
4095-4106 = 1.77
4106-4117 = 1.73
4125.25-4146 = 1.56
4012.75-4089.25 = 1.66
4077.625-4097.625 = 1.72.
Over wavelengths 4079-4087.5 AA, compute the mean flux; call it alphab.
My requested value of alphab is 1.54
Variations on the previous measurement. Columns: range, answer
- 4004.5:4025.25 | 1.4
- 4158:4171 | 1.39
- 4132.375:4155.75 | 1.35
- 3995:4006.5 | 1.41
